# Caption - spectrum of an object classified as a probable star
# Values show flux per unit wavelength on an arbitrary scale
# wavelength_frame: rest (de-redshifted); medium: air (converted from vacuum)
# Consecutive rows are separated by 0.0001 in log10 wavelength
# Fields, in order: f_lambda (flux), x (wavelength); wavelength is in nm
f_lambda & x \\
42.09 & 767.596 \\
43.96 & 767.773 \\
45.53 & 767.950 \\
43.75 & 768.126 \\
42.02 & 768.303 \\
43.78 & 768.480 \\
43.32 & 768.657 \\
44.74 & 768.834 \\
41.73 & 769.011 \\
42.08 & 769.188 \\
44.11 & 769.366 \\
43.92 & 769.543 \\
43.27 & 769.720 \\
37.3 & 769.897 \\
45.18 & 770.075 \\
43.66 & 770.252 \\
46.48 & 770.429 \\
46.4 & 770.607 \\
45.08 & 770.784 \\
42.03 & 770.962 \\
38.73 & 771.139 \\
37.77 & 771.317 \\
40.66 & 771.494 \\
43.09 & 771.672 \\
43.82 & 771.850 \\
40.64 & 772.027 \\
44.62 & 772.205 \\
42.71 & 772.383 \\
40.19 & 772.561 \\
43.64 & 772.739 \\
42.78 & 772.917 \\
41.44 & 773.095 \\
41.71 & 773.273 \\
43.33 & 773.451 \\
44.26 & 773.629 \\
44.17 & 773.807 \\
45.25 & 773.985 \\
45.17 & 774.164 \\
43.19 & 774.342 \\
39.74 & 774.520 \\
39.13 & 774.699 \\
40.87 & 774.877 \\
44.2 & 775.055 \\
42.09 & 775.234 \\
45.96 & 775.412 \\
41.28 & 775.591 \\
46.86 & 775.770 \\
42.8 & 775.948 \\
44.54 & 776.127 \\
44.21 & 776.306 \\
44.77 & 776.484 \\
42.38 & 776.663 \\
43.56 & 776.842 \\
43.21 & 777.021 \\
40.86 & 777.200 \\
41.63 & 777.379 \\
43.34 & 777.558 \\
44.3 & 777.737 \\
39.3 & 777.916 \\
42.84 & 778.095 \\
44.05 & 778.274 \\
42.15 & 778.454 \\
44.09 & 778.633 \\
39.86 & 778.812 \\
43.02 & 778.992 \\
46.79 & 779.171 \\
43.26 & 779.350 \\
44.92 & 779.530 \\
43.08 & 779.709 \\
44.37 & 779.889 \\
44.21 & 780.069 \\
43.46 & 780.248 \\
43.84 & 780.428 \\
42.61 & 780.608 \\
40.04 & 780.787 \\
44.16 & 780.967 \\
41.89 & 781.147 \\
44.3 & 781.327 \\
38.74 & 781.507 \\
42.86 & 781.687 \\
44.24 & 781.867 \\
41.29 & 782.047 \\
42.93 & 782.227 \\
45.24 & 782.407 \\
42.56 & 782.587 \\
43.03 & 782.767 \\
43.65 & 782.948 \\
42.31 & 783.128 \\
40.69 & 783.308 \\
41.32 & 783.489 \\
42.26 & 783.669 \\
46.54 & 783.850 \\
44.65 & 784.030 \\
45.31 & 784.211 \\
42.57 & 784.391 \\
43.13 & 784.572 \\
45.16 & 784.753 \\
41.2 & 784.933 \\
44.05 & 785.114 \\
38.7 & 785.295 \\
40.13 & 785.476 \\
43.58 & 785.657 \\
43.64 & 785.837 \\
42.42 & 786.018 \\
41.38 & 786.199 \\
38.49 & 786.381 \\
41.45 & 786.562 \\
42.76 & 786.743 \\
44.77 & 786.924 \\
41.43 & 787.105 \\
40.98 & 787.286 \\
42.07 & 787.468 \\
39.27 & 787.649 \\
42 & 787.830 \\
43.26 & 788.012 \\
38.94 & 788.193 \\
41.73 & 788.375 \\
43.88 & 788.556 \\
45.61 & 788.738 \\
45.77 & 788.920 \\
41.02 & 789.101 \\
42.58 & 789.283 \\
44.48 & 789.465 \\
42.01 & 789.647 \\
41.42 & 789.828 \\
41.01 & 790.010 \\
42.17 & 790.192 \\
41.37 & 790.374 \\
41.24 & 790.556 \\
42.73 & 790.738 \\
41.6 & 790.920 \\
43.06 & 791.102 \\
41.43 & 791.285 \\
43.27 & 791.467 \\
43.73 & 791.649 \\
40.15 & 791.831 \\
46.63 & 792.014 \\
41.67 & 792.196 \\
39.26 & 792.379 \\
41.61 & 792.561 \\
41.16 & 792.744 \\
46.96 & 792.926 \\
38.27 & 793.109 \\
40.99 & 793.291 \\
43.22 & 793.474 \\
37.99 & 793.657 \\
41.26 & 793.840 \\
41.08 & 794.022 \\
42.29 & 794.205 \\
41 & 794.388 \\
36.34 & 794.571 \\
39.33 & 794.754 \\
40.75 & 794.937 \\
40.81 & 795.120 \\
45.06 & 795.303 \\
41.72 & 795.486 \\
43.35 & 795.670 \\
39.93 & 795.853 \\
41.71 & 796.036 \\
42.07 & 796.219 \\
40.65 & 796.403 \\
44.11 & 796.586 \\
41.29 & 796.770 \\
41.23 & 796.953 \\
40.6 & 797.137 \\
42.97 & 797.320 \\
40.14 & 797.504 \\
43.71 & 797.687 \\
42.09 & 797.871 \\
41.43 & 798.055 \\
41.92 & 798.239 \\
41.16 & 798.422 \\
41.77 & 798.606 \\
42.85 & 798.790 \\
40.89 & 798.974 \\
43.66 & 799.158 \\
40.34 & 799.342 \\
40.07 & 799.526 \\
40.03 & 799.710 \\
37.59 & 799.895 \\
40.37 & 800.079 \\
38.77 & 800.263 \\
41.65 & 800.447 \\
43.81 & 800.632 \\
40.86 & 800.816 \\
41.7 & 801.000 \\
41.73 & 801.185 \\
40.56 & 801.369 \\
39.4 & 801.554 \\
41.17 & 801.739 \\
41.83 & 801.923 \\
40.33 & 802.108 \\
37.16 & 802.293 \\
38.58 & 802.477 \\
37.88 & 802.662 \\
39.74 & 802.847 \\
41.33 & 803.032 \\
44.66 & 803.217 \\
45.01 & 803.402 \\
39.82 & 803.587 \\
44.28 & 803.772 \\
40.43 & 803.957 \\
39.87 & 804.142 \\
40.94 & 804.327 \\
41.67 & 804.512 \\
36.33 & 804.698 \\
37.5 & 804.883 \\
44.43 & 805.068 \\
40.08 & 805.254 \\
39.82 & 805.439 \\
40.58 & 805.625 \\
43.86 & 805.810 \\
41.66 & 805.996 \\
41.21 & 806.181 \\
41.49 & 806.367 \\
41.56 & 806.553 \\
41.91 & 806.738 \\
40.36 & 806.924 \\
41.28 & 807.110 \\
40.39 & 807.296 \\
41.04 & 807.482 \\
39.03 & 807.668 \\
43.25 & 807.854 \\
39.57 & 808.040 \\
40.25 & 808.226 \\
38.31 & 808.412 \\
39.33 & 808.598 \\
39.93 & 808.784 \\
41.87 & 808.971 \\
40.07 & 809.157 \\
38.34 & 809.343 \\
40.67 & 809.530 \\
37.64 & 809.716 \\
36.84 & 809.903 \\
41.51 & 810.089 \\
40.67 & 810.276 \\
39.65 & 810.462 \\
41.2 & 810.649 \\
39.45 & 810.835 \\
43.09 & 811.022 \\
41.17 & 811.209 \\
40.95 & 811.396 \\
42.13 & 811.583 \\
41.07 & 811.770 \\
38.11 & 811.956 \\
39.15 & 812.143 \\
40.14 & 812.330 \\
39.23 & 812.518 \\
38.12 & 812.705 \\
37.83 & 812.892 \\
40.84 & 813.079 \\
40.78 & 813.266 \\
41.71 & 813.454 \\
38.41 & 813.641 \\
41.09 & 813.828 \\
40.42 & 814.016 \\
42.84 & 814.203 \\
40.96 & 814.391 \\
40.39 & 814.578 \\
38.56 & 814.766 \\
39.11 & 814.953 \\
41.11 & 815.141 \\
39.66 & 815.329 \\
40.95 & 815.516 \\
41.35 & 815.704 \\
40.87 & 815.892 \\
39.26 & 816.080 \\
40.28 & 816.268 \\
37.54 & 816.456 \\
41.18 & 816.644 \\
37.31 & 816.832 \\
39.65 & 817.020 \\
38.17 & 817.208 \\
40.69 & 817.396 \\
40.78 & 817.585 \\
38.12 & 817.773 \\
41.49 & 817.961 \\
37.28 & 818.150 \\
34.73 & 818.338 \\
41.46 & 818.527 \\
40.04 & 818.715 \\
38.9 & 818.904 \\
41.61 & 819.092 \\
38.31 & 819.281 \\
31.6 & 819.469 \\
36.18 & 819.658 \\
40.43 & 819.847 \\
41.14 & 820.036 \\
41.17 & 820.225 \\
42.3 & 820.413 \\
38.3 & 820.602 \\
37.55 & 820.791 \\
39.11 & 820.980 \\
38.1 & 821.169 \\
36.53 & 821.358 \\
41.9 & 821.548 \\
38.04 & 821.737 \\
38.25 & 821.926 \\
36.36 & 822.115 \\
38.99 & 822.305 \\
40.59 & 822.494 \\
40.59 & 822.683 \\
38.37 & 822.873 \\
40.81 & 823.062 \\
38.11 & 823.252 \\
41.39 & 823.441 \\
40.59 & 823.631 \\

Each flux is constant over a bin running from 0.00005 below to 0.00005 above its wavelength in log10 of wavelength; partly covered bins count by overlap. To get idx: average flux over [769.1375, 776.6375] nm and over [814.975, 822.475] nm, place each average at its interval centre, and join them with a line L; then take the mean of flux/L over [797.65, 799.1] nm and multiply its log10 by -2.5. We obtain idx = -0.03 mag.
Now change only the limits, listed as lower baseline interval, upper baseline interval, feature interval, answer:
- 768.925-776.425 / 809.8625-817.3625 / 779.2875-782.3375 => -0.02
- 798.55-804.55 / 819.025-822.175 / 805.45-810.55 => -0.01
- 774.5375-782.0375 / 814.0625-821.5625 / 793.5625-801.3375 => 0.00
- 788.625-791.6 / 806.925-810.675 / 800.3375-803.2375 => 0.01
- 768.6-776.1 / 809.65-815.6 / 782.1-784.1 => -0.03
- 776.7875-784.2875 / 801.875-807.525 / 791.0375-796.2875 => 0.01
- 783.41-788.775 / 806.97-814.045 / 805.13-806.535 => -0.02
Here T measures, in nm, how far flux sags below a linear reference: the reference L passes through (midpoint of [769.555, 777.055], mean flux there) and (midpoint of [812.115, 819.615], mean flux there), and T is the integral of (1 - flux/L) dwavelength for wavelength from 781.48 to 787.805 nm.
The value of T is -0.07 nm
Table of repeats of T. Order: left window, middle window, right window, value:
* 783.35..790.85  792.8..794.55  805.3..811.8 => 0.025 nm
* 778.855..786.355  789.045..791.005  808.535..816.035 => 0.013 nm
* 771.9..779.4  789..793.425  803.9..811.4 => -0.037 nm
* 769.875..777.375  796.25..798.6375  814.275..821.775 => -0.047 nm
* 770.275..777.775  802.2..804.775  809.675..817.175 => 0.013 nm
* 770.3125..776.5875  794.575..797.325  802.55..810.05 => -0.010 nm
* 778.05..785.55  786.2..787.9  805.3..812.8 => 0.041 nm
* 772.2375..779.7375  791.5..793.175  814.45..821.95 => -0.028 nm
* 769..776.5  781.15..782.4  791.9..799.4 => -0.005 nm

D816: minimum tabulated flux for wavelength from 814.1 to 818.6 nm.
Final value 34.73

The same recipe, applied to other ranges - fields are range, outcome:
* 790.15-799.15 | 36.34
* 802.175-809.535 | 36.33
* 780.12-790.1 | 38.49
